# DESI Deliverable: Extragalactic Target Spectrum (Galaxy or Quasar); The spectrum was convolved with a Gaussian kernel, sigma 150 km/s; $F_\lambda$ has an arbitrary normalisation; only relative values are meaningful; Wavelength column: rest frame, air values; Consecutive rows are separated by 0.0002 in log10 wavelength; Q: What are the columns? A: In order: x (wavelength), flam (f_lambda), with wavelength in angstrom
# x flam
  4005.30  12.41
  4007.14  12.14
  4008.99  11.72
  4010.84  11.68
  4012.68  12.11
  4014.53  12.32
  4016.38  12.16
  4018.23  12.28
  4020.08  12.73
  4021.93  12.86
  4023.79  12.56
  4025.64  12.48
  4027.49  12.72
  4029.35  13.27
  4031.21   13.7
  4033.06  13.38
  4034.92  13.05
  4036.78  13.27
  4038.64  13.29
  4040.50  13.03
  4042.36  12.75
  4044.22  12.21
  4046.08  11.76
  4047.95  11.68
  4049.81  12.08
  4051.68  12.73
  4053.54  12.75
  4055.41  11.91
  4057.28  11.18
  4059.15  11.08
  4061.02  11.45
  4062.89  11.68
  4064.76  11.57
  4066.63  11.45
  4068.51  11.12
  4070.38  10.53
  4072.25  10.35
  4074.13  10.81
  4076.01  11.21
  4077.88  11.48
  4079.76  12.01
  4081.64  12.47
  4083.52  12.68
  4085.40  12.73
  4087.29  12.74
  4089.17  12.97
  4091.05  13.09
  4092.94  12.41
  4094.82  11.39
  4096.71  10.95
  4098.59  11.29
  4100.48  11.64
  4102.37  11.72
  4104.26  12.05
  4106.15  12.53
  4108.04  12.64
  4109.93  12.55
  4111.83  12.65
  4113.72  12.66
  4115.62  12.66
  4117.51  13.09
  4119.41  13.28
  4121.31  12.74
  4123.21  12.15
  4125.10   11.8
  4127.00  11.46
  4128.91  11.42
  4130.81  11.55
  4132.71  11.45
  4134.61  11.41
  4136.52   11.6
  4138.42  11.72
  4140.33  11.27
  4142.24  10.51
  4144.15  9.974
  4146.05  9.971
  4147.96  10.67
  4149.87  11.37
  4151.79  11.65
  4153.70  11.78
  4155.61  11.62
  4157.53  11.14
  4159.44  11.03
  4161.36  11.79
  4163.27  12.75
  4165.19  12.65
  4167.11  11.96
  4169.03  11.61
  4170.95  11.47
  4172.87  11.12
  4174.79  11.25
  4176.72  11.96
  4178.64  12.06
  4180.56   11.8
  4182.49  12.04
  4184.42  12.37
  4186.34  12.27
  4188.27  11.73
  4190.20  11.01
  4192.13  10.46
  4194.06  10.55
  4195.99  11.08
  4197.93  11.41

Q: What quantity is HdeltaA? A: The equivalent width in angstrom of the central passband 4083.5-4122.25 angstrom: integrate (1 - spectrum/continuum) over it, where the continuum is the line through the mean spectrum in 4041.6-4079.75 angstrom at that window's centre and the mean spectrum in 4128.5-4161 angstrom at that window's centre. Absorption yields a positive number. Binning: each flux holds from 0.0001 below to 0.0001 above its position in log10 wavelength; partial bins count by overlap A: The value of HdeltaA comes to -3.42 angstrom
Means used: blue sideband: 11.6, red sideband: 11.2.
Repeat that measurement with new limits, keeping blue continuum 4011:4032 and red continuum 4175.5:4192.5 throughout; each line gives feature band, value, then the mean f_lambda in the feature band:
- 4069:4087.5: 1.01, 11.6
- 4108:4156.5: 1.25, 11.7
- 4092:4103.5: 0.61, 11.6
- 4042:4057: 0.36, 12.2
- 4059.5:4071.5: 1.08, 11.3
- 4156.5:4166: 0.03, 11.9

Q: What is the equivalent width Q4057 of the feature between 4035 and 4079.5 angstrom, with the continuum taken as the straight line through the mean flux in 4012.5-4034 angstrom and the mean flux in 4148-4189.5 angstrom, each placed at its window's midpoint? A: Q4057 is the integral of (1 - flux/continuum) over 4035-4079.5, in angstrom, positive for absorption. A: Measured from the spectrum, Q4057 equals 2.44 angstrom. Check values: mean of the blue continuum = 12.7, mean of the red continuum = 11.8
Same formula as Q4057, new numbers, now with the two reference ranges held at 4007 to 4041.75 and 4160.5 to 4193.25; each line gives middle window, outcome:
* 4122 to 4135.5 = 0.5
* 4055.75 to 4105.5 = 2.6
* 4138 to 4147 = 1.0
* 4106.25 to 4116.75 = -0.4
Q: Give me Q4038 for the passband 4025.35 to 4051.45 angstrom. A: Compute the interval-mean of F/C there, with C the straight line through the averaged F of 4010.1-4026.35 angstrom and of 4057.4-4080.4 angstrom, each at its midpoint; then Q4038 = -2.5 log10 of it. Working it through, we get -0.08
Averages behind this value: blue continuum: 12.4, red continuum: 11.2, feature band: 12.8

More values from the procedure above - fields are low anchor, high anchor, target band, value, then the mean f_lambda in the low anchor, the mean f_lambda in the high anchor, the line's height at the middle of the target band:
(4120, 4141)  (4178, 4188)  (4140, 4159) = 0.08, 11.7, 12.1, 11.9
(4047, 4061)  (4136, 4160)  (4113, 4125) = -0.12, 11.9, 11.1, 11.3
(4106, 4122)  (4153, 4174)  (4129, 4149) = 0.11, 12.8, 11.7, 12.2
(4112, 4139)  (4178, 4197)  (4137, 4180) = 0.03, 12.1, 11.5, 11.8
